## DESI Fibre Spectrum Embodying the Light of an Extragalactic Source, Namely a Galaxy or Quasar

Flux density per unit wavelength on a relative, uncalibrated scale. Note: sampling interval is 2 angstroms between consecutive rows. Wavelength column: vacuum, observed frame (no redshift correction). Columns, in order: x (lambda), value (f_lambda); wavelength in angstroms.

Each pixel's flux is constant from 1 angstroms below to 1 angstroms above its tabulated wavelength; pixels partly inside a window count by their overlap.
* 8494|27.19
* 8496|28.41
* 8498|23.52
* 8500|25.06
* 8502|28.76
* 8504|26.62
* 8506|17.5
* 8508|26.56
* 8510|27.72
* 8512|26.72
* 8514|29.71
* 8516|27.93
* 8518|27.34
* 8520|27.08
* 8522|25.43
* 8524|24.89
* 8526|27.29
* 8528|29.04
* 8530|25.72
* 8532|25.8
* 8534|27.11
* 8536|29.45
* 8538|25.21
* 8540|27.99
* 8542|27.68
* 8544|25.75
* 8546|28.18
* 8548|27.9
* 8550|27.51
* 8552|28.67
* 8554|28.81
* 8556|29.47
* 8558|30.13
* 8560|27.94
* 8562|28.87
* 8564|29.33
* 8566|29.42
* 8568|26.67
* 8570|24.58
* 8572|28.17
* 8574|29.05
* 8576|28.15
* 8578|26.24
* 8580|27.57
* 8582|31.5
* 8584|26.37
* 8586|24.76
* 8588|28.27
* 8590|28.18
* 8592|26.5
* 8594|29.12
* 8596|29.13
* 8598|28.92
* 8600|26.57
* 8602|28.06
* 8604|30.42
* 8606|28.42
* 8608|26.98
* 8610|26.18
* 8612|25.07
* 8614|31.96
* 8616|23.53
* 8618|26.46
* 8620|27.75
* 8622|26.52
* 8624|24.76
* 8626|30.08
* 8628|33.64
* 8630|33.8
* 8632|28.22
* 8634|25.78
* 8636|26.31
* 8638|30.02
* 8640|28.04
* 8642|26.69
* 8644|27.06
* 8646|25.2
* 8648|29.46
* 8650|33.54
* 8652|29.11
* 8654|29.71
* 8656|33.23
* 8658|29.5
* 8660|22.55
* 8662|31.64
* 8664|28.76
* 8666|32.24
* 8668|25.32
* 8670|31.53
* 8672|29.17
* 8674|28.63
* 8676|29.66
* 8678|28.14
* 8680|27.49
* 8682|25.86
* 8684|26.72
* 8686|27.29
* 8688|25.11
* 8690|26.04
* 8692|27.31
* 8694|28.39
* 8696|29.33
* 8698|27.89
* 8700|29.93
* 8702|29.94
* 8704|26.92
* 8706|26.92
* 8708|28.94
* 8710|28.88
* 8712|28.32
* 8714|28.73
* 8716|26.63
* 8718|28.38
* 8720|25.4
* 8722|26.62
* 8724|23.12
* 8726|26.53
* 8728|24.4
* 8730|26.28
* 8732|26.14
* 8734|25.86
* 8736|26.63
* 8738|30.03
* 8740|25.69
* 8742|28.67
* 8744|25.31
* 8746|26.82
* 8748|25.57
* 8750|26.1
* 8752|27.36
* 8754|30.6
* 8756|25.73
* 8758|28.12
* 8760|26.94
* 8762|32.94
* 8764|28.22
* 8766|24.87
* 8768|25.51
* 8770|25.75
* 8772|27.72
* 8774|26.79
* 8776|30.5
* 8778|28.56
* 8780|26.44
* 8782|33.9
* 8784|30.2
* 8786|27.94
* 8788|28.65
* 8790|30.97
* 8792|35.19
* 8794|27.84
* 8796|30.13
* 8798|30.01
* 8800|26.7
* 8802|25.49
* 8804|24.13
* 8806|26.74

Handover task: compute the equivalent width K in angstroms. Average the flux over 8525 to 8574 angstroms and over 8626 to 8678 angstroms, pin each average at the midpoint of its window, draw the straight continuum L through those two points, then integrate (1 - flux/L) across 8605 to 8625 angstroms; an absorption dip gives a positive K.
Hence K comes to 1.3 angstroms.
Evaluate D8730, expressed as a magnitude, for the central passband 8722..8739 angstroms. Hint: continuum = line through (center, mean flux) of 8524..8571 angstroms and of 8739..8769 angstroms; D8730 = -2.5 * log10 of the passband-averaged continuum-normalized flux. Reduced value 0.046 mag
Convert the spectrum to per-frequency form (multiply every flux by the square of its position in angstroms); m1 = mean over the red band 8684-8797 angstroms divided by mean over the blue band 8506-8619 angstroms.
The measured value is 1.1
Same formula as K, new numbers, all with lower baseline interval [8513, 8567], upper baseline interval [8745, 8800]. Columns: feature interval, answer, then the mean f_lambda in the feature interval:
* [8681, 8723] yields 1.0 angstroms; 27.6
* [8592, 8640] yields -0.2 angstroms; 28.1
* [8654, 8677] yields -1.0 angstroms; 29.3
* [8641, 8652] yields -0.1 angstroms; 28.5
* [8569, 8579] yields 0.2 angstroms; 27.2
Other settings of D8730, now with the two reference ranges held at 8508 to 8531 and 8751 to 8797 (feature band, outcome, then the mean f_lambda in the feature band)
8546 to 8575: -0.036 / 28.3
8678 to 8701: 0.030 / 27.4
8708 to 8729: 0.062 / 26.8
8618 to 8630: -0.039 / 28.8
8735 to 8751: 0.066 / 26.9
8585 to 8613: 0.001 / 27.6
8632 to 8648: 0.026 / 27.2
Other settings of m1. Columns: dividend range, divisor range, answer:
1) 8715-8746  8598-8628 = 0.98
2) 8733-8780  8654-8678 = 0.96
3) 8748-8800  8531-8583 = 1.07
